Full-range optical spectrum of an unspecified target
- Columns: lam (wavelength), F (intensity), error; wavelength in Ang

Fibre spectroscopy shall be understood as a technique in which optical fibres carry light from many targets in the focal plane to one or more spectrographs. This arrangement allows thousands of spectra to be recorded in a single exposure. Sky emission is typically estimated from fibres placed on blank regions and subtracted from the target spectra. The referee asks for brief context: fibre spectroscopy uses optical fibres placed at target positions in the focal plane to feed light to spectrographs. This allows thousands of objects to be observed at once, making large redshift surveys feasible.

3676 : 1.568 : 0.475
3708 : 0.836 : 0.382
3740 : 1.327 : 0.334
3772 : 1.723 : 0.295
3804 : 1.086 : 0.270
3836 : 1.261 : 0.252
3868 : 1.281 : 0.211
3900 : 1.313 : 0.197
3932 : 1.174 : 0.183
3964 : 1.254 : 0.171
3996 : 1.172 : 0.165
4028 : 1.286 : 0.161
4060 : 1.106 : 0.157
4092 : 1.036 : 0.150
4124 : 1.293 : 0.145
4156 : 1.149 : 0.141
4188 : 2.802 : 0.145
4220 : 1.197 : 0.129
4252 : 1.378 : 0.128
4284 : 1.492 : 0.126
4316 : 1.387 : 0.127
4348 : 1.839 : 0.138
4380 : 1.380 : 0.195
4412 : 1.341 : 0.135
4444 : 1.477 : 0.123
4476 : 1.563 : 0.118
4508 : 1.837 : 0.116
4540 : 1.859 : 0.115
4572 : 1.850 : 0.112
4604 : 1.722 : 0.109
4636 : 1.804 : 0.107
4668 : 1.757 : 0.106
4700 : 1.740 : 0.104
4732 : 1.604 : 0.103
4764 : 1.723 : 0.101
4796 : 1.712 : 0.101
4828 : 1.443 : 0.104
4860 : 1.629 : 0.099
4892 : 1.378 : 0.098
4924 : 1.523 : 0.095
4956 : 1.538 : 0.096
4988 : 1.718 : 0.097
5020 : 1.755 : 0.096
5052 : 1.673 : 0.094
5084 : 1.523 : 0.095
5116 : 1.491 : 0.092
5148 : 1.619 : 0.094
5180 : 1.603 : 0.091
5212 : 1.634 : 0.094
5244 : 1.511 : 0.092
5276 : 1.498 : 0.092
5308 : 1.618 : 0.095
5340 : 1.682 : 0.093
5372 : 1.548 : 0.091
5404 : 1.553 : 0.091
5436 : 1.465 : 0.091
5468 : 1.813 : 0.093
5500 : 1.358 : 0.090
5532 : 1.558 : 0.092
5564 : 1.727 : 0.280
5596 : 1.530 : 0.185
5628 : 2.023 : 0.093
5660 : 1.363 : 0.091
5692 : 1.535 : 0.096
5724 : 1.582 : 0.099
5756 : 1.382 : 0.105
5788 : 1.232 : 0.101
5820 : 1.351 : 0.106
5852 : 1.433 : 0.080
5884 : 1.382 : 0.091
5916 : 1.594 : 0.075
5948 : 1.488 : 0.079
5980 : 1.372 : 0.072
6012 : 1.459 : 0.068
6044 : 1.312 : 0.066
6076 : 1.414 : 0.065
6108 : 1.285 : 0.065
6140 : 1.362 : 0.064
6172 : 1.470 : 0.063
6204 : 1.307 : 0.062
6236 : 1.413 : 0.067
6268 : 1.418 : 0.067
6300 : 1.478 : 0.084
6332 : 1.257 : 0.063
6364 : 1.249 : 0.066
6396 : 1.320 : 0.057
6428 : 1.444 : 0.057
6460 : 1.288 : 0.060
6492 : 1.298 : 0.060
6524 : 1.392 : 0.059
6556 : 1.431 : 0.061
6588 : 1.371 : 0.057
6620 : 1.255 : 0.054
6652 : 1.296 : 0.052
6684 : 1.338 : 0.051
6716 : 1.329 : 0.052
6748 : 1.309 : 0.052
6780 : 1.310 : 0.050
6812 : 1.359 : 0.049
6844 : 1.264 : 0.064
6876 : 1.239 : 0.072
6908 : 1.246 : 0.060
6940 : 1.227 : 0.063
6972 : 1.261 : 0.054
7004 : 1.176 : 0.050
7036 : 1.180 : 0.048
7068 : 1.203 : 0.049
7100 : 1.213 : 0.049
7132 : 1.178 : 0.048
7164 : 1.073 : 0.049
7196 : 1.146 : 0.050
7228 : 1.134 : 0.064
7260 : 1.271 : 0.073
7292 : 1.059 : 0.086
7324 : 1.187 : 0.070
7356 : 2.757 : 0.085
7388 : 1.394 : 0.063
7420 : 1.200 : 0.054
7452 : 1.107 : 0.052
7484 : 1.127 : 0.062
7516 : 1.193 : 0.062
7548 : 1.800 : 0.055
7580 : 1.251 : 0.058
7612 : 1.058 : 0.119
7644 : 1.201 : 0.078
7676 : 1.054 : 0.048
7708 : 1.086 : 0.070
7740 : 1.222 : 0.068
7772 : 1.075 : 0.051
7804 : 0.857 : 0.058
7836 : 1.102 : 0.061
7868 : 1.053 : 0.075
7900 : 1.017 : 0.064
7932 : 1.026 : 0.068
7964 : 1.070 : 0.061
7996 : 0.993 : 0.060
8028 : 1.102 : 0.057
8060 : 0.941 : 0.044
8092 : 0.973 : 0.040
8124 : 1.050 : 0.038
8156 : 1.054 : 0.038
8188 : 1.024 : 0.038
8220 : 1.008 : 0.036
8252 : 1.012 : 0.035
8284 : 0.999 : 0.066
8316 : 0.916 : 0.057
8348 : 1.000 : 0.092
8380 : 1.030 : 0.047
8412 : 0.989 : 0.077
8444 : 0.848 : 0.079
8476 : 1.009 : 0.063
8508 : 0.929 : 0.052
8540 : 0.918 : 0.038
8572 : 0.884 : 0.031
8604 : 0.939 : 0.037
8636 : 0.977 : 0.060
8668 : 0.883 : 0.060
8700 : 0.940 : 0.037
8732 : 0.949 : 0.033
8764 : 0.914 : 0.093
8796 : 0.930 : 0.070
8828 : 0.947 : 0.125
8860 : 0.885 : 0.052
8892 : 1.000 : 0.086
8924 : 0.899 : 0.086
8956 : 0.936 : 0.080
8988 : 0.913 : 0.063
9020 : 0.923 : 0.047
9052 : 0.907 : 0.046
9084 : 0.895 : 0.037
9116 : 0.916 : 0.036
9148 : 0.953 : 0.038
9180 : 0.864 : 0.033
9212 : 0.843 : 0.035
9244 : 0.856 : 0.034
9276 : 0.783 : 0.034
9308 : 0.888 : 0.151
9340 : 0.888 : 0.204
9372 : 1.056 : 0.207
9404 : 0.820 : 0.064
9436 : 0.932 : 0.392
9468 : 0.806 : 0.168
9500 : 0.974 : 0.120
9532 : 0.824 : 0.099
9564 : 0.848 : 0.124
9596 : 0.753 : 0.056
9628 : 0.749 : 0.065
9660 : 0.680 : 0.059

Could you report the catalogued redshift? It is 0.12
